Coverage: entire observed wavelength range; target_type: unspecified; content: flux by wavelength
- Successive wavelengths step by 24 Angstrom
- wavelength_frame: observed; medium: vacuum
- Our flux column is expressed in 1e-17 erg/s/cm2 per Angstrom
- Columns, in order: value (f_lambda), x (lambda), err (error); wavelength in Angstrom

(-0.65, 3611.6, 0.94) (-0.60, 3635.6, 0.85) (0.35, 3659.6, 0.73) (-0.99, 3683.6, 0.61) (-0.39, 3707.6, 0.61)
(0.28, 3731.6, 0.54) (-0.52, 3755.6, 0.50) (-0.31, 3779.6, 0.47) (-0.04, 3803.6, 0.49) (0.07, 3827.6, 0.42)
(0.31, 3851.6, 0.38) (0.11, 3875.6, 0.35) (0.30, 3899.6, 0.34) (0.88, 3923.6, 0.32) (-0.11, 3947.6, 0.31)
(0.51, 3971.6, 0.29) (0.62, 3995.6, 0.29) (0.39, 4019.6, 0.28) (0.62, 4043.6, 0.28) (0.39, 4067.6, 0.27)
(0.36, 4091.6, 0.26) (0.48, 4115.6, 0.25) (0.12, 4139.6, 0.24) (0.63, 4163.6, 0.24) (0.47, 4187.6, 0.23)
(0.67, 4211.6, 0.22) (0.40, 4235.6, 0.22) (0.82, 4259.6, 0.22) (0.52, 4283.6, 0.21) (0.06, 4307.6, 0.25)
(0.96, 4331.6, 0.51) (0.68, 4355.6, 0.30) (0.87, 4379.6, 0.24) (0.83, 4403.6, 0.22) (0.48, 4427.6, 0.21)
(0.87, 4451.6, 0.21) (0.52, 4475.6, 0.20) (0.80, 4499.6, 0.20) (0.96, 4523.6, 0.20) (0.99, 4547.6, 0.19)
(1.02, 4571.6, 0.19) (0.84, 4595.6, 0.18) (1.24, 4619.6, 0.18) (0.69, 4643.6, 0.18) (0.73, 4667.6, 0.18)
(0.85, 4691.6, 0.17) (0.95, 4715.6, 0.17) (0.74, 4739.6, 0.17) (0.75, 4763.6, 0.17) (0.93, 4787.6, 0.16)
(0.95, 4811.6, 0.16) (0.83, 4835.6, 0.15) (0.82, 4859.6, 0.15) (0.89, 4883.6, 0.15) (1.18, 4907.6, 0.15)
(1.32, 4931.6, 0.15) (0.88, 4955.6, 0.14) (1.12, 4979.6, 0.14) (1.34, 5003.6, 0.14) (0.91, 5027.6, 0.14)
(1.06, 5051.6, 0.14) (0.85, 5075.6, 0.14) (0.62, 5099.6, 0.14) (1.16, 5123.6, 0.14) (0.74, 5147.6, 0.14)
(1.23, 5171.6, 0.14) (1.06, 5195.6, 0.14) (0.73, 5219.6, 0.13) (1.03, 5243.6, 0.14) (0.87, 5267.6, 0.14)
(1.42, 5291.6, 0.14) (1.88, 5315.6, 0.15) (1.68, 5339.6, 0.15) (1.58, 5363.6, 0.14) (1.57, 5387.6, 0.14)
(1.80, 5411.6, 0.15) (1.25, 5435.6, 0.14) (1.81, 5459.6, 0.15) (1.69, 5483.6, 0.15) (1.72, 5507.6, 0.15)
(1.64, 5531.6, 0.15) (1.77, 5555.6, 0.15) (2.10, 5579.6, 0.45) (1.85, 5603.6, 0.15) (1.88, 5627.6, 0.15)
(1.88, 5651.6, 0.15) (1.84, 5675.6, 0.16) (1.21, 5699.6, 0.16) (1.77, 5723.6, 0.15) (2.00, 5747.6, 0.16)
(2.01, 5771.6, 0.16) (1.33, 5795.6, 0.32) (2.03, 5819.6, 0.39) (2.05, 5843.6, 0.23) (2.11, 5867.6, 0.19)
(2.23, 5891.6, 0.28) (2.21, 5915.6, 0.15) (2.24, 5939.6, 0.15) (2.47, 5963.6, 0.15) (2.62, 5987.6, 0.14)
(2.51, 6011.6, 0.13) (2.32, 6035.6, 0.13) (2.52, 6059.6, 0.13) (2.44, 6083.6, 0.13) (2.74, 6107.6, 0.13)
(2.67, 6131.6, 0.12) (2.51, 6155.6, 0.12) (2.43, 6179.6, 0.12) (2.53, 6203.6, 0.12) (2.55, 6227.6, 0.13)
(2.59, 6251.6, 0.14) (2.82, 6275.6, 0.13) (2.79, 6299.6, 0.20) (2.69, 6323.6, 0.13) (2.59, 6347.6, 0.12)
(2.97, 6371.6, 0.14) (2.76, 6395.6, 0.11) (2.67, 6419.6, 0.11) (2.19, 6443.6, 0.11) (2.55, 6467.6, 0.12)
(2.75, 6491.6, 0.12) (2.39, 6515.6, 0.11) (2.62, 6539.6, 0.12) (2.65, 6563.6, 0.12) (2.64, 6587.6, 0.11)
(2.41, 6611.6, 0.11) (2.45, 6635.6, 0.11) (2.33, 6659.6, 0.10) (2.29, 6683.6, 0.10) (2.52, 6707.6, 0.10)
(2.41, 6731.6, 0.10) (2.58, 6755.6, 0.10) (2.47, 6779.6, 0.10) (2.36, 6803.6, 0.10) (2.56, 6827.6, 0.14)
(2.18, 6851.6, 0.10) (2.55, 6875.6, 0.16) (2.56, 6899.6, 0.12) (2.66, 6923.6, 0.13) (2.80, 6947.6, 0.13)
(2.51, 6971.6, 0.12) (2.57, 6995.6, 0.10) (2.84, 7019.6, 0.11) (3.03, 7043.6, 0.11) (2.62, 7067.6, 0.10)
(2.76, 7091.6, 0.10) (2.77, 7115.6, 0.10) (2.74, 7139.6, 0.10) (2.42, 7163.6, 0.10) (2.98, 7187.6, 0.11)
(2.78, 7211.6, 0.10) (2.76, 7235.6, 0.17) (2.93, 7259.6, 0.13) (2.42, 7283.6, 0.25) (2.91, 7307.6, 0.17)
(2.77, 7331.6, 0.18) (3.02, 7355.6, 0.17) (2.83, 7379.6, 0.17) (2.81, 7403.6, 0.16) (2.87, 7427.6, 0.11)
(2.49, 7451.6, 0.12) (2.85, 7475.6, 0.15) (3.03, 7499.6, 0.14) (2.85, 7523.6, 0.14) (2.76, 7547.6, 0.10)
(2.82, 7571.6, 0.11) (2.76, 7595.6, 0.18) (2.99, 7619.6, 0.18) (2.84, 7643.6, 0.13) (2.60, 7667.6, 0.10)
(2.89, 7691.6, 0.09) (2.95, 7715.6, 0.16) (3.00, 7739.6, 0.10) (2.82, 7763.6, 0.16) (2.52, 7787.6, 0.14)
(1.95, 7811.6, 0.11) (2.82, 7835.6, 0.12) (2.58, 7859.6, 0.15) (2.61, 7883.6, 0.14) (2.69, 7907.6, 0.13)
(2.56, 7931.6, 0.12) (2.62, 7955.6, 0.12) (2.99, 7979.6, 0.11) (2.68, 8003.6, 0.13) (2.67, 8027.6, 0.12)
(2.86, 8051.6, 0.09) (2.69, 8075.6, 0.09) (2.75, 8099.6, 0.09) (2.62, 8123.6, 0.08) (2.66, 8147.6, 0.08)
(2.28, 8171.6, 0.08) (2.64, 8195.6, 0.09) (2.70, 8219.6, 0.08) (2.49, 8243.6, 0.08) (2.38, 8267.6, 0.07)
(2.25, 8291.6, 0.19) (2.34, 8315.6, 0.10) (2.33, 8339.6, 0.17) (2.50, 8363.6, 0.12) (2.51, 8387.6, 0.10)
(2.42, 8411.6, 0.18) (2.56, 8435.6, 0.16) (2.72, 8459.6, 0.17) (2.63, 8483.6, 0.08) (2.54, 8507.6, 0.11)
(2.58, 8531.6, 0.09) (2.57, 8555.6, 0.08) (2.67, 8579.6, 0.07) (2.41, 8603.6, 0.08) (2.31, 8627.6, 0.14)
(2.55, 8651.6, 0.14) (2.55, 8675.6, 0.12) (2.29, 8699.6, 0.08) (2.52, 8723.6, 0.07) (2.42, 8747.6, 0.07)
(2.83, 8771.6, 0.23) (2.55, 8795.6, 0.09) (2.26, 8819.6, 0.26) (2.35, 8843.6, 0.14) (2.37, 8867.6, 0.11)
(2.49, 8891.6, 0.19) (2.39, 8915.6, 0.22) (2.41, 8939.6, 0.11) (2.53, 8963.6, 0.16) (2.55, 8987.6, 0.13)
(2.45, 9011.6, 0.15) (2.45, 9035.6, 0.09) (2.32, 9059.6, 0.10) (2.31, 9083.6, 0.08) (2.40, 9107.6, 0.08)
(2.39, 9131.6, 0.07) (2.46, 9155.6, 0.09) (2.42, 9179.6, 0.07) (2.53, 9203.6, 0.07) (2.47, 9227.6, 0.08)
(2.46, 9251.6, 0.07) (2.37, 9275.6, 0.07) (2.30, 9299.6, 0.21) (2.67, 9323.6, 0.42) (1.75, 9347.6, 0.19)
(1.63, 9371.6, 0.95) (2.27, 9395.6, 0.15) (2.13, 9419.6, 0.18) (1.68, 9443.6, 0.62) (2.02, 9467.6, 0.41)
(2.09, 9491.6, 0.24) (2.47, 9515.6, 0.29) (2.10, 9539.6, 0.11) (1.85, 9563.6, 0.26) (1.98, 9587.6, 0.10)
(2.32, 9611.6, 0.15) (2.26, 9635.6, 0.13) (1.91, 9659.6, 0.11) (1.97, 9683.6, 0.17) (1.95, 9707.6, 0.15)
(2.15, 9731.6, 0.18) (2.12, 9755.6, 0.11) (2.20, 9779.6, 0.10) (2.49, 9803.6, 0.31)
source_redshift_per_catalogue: 0.32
